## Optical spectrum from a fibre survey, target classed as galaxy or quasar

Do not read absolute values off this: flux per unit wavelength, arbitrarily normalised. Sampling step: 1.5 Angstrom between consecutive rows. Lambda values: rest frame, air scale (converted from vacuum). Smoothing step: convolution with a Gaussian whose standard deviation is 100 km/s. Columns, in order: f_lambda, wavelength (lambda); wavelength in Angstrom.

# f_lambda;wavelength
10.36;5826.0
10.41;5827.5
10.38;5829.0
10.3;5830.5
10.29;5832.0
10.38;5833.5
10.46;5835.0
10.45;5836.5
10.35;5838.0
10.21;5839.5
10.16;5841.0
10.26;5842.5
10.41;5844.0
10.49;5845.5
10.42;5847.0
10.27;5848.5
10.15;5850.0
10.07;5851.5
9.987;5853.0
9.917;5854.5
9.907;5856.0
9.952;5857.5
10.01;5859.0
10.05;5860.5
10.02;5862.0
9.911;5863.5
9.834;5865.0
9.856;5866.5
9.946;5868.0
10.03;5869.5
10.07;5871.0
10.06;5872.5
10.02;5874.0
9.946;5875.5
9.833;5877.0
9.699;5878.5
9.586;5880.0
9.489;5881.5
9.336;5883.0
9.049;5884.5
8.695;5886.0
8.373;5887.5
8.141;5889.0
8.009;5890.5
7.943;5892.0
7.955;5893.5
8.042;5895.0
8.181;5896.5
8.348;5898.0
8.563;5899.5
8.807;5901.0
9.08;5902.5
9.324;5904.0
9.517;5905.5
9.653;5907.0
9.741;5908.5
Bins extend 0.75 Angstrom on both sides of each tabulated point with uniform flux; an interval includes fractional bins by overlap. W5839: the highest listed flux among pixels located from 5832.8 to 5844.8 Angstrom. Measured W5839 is 10.46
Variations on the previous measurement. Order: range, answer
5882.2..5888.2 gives 9.336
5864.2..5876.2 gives 10.07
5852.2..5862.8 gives 10.05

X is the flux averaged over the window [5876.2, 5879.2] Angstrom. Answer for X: 9.77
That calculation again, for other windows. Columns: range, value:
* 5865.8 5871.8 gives 9.98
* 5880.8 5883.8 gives 9.41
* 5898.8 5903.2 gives 8.82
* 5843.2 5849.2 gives 10.4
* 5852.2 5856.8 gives 9.94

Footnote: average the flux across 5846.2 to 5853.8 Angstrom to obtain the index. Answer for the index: 10.2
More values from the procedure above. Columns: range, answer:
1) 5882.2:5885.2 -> 9.2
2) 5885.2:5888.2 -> 8.55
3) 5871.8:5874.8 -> 10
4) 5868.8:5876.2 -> 10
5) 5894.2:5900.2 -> 8.28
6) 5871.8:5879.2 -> 9.91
